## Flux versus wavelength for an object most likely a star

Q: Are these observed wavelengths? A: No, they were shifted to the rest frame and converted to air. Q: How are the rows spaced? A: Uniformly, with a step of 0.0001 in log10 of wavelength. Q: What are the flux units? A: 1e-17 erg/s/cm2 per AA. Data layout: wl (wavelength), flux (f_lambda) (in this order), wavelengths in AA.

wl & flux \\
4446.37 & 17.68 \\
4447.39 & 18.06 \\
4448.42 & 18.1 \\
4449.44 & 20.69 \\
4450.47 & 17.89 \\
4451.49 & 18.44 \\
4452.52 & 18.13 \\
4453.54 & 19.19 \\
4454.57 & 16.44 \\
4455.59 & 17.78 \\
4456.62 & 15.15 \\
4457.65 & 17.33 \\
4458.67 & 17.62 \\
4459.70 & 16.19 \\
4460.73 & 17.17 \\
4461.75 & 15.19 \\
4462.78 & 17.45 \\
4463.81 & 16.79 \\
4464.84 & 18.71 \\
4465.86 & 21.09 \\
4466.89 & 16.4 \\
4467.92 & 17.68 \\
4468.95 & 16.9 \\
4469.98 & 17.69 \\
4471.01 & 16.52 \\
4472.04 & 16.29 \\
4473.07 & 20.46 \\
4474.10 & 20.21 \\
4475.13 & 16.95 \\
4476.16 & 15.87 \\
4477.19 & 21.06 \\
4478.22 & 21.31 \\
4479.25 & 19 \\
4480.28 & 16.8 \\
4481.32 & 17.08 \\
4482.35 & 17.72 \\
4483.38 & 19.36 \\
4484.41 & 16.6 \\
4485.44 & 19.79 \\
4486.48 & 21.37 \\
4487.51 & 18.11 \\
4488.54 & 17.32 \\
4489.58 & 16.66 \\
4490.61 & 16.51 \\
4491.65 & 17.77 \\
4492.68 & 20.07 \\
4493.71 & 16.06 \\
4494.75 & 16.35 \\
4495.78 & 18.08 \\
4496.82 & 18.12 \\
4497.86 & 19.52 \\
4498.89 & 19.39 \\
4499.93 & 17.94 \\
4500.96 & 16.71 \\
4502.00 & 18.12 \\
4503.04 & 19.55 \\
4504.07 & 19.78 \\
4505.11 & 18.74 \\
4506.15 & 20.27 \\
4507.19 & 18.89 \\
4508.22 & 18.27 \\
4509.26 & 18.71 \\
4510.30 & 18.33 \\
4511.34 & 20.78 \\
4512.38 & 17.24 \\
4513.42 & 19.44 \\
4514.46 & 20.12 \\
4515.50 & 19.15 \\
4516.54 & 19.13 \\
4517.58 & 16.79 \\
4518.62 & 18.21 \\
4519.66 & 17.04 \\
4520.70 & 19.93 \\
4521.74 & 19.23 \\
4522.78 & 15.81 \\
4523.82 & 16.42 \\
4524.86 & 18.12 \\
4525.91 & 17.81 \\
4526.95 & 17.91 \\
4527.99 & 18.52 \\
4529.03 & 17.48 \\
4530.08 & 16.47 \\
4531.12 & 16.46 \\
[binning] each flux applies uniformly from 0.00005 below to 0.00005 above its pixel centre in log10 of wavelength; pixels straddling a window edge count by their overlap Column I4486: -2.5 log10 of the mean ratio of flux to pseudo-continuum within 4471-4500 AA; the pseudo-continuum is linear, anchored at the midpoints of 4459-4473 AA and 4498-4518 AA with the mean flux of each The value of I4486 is -0.01 mag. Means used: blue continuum 17.3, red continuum 18.8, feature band 18.2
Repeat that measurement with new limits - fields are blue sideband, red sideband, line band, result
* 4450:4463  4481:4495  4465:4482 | -0.04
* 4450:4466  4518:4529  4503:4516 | -0.08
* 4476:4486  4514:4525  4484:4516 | -0.01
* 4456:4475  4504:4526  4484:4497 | 0.01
